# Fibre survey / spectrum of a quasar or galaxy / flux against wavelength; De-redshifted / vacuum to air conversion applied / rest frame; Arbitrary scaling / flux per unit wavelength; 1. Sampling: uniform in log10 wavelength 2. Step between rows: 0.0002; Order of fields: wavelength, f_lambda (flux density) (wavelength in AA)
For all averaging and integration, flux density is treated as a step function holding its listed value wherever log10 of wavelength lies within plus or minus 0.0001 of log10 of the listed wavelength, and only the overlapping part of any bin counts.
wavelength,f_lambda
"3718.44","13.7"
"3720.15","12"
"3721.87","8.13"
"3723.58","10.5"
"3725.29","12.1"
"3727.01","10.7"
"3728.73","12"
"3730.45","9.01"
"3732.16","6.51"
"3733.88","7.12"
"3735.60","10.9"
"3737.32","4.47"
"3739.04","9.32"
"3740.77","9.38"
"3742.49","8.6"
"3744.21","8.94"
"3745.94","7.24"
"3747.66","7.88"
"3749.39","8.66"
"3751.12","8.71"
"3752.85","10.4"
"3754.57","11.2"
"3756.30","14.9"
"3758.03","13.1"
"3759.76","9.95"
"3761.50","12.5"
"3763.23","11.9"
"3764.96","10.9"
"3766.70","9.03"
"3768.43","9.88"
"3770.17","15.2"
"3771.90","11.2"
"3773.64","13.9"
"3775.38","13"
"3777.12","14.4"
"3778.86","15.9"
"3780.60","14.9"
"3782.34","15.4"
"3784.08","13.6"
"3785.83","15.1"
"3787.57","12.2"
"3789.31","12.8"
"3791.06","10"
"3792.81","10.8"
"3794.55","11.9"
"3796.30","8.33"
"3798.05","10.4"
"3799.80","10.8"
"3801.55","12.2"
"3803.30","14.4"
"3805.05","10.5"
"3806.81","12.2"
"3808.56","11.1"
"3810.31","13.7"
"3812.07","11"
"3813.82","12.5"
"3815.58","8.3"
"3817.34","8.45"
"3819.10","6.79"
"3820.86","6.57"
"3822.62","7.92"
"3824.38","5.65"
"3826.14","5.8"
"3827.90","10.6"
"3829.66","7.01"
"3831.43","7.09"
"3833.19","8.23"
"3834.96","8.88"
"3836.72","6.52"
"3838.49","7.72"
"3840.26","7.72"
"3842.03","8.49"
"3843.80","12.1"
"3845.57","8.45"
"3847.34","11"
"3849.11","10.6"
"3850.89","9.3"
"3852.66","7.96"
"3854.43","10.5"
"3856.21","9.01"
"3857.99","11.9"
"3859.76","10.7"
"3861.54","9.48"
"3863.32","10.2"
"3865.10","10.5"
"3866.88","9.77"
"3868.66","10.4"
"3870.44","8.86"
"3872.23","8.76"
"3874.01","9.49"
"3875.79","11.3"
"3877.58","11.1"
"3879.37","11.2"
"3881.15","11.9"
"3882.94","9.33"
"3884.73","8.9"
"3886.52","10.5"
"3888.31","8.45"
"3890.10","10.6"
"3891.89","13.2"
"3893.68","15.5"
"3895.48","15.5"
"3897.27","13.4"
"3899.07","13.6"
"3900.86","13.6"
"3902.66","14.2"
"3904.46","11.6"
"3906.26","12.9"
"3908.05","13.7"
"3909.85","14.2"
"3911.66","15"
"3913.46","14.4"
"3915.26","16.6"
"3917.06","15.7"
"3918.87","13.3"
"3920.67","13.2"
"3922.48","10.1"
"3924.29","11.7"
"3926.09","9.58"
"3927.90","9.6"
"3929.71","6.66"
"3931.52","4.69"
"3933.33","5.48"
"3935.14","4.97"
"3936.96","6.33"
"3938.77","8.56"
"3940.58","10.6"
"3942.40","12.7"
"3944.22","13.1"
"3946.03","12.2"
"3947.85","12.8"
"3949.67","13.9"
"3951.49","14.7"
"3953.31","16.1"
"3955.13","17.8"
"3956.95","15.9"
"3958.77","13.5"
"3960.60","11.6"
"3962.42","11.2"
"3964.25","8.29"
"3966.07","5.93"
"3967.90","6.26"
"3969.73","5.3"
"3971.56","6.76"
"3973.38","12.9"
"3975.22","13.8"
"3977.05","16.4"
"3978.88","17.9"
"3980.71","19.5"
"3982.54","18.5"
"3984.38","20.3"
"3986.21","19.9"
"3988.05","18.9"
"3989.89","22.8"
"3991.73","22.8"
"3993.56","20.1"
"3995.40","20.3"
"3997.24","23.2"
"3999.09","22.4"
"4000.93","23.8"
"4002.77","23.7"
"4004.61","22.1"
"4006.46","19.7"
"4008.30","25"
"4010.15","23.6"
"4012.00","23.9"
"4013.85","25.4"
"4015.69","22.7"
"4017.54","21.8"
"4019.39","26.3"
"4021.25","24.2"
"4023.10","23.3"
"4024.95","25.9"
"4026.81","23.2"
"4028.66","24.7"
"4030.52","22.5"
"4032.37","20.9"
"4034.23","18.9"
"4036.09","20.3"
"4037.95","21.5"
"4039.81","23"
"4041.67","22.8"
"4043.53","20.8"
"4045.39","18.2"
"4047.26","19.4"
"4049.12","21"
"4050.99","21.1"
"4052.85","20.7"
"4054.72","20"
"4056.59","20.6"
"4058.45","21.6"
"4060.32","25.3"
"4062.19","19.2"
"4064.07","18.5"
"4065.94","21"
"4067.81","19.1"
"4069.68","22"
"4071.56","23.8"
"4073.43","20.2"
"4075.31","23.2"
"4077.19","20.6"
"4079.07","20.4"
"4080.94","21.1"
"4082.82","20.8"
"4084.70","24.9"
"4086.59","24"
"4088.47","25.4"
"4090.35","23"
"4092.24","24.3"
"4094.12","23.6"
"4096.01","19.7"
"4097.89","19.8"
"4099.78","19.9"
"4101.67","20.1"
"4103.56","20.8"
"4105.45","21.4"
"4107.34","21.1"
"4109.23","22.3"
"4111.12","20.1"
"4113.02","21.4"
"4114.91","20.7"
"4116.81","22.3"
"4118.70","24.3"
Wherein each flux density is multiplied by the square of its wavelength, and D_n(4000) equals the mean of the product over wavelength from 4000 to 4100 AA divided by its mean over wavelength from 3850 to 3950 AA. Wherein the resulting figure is 2.14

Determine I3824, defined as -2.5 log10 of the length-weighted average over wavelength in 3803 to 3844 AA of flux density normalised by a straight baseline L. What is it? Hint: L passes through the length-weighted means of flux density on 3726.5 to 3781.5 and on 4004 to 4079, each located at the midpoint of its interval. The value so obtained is 0.42 mag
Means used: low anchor 10.7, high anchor 21.9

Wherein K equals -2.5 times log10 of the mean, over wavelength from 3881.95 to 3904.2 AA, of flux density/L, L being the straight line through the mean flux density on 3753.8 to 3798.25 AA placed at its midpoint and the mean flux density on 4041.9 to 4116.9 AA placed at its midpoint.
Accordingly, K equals 0.286 mag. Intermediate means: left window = 12.4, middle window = 12.2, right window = 21.3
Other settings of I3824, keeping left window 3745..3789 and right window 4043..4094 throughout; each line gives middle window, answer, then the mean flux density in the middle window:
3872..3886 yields 0.45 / 10.3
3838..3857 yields 0.48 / 9.38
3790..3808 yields 0.17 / 11.2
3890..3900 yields 0.16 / 13.9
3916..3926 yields 0.32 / 12.6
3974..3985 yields 0.07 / 17.5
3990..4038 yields -0.15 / 22.8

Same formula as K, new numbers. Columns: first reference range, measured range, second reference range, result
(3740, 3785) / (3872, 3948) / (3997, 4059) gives 0.461 mag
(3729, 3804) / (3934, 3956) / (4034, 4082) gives 0.400 mag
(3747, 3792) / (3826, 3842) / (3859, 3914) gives 0.451 mag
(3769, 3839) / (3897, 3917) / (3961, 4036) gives 0.099 mag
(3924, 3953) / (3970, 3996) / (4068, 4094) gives -0.248 mag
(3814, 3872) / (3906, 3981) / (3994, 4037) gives 0.393 mag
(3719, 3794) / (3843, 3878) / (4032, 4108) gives 0.394 mag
